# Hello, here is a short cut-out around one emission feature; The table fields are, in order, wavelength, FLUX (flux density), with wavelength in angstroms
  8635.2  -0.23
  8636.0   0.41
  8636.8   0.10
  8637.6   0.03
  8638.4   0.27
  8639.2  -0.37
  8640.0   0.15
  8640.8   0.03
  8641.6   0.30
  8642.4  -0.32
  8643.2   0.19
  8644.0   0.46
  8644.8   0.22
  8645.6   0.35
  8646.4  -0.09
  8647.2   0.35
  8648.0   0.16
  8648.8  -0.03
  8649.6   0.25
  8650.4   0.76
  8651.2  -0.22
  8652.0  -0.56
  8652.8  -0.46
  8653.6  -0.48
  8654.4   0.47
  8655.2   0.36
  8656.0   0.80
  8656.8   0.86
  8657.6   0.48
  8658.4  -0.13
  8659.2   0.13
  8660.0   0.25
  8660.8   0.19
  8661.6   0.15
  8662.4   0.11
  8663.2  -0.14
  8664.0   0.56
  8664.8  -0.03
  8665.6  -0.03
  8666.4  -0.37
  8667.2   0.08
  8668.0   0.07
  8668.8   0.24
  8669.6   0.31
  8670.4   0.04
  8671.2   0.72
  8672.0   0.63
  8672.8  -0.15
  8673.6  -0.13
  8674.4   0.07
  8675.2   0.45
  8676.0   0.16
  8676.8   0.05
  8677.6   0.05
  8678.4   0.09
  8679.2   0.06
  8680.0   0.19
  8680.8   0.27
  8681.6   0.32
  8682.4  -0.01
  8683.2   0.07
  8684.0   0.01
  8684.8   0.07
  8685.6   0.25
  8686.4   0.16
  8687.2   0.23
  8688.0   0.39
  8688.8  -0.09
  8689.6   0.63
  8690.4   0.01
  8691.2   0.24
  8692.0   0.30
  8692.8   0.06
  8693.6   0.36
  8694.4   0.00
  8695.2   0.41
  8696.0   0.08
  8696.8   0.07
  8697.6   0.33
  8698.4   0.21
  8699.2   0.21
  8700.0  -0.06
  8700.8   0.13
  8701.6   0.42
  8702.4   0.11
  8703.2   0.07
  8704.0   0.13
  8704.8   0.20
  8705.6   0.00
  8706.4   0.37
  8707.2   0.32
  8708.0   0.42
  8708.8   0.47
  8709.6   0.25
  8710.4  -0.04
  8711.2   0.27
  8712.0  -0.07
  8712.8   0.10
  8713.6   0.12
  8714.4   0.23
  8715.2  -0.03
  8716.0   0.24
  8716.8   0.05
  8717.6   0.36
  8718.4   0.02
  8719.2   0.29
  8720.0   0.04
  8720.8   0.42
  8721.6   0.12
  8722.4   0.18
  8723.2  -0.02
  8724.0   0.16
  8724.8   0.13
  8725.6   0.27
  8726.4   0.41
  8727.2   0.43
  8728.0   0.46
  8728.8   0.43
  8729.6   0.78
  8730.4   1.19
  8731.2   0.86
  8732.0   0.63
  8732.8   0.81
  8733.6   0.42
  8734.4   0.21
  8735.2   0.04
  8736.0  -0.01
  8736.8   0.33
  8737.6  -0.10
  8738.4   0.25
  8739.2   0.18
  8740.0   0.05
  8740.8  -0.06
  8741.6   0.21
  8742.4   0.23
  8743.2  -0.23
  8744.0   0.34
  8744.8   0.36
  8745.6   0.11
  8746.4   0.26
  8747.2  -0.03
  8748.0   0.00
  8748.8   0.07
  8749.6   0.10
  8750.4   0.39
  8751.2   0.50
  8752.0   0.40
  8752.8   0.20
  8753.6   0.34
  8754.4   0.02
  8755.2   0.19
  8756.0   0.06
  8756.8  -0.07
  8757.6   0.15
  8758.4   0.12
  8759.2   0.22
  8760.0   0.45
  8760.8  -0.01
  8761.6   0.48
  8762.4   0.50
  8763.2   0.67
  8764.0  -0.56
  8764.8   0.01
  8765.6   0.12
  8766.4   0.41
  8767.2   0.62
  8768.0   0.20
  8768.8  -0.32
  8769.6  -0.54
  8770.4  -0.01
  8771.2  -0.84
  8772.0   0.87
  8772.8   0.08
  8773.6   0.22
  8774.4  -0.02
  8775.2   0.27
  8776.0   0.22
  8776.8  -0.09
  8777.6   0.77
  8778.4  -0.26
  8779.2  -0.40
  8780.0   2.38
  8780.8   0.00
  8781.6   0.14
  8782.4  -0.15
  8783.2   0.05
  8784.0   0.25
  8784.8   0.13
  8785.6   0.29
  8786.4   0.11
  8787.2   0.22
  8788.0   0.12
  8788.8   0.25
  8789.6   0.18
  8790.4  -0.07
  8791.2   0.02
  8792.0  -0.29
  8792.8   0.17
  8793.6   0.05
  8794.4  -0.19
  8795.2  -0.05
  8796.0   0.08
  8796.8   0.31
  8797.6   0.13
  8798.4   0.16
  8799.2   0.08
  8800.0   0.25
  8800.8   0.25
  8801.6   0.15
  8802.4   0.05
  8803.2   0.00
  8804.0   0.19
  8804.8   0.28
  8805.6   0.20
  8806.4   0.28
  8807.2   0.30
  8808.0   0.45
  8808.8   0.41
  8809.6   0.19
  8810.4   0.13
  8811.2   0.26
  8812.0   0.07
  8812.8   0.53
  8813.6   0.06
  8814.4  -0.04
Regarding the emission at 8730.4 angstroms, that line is H-gamma 4340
